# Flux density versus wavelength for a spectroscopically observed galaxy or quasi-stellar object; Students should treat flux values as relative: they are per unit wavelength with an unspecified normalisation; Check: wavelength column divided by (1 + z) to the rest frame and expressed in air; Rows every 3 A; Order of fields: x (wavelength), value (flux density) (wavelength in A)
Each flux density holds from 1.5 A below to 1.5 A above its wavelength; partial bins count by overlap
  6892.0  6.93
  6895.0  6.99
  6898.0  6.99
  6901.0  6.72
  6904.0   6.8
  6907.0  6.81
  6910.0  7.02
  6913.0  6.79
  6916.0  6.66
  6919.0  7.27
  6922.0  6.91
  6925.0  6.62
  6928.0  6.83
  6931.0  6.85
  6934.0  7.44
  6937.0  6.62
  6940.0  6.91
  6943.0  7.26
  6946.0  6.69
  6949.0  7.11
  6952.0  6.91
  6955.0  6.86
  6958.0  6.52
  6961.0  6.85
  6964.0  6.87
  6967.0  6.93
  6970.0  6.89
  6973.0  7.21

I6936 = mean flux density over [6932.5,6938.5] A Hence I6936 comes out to 7.03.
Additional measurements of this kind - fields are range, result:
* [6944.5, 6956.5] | 6.89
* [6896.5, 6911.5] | 6.87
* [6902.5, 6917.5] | 6.82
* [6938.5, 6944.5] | 7.09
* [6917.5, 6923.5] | 7.09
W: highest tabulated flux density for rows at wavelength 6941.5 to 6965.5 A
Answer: 7.26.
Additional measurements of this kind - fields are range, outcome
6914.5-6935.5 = 7.44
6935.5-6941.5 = 6.91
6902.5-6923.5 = 7.27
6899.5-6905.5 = 6.8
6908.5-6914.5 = 7.02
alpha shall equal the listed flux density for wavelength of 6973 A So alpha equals 7.21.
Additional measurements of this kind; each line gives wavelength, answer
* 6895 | 6.99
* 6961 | 6.85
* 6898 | 6.99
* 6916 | 6.66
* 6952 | 6.91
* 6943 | 7.26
